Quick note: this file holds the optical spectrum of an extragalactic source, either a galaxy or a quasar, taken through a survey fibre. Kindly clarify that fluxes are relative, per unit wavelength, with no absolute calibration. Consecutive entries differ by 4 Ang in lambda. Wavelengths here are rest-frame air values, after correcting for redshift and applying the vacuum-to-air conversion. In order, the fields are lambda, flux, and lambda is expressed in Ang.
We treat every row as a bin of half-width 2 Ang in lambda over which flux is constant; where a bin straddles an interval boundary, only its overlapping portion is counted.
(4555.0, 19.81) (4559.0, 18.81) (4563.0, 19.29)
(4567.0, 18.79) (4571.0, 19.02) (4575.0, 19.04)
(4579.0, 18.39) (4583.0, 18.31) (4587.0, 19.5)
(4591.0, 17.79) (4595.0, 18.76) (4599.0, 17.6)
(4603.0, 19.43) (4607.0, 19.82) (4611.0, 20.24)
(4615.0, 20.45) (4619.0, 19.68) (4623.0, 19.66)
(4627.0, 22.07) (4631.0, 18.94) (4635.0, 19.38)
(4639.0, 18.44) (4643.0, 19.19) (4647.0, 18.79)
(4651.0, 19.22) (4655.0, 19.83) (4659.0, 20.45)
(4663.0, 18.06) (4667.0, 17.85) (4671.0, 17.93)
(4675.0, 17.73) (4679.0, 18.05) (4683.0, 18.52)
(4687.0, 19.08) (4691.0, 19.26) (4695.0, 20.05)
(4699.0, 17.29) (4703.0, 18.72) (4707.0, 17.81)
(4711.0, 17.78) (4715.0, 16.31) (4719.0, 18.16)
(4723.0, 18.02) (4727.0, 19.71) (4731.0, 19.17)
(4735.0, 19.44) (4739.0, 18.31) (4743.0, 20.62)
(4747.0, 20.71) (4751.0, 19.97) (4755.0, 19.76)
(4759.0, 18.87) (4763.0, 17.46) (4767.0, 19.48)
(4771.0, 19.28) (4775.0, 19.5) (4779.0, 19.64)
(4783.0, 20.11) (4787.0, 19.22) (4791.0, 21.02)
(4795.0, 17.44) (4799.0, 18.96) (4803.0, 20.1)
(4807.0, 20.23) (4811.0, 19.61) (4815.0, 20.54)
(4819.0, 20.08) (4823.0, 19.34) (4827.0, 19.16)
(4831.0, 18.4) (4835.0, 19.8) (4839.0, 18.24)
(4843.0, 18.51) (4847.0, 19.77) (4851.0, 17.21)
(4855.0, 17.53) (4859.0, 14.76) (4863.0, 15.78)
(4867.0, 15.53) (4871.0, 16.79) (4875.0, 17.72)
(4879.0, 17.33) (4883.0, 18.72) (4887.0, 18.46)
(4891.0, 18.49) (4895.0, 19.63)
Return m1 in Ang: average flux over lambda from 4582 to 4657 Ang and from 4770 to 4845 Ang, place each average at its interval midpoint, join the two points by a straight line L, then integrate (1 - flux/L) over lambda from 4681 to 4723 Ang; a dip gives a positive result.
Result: 2.37 Ang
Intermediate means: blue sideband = 19.3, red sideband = 19.4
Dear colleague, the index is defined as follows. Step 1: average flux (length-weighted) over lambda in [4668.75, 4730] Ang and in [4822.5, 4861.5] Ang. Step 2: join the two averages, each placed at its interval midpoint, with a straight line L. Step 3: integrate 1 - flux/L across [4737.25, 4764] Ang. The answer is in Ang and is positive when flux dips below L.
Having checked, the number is -1.8 Ang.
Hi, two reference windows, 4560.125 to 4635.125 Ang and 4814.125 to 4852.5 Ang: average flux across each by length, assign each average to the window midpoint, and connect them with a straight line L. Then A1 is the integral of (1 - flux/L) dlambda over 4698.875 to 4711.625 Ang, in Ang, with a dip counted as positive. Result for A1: 0.8 Ang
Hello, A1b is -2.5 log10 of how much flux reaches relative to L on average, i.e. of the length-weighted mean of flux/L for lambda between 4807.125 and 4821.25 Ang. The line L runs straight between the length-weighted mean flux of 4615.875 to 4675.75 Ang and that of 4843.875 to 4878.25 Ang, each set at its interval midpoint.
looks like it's -0.15 mag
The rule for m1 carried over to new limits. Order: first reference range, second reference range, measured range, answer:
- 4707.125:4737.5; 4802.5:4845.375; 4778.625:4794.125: -0.7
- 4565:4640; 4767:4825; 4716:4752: 0.5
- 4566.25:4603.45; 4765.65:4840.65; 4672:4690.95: 0.6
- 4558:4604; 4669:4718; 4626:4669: -1.9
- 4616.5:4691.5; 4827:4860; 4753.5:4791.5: -1.7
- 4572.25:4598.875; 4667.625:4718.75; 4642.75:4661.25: -1.2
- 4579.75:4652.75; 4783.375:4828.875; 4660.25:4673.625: 0.9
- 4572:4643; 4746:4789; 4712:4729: 1.2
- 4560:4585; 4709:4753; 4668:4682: 0.7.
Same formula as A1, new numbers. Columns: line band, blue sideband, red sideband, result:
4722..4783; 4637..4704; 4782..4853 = -1.0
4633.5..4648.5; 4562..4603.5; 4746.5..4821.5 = 0.0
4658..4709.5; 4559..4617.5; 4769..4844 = 2.0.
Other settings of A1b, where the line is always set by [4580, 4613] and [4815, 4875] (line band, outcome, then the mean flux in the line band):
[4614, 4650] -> -0.05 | 19.6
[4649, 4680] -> 0.00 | 18.7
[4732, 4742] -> -0.04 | 19.1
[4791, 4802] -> -0.04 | 18.9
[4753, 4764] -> -0.03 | 18.8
